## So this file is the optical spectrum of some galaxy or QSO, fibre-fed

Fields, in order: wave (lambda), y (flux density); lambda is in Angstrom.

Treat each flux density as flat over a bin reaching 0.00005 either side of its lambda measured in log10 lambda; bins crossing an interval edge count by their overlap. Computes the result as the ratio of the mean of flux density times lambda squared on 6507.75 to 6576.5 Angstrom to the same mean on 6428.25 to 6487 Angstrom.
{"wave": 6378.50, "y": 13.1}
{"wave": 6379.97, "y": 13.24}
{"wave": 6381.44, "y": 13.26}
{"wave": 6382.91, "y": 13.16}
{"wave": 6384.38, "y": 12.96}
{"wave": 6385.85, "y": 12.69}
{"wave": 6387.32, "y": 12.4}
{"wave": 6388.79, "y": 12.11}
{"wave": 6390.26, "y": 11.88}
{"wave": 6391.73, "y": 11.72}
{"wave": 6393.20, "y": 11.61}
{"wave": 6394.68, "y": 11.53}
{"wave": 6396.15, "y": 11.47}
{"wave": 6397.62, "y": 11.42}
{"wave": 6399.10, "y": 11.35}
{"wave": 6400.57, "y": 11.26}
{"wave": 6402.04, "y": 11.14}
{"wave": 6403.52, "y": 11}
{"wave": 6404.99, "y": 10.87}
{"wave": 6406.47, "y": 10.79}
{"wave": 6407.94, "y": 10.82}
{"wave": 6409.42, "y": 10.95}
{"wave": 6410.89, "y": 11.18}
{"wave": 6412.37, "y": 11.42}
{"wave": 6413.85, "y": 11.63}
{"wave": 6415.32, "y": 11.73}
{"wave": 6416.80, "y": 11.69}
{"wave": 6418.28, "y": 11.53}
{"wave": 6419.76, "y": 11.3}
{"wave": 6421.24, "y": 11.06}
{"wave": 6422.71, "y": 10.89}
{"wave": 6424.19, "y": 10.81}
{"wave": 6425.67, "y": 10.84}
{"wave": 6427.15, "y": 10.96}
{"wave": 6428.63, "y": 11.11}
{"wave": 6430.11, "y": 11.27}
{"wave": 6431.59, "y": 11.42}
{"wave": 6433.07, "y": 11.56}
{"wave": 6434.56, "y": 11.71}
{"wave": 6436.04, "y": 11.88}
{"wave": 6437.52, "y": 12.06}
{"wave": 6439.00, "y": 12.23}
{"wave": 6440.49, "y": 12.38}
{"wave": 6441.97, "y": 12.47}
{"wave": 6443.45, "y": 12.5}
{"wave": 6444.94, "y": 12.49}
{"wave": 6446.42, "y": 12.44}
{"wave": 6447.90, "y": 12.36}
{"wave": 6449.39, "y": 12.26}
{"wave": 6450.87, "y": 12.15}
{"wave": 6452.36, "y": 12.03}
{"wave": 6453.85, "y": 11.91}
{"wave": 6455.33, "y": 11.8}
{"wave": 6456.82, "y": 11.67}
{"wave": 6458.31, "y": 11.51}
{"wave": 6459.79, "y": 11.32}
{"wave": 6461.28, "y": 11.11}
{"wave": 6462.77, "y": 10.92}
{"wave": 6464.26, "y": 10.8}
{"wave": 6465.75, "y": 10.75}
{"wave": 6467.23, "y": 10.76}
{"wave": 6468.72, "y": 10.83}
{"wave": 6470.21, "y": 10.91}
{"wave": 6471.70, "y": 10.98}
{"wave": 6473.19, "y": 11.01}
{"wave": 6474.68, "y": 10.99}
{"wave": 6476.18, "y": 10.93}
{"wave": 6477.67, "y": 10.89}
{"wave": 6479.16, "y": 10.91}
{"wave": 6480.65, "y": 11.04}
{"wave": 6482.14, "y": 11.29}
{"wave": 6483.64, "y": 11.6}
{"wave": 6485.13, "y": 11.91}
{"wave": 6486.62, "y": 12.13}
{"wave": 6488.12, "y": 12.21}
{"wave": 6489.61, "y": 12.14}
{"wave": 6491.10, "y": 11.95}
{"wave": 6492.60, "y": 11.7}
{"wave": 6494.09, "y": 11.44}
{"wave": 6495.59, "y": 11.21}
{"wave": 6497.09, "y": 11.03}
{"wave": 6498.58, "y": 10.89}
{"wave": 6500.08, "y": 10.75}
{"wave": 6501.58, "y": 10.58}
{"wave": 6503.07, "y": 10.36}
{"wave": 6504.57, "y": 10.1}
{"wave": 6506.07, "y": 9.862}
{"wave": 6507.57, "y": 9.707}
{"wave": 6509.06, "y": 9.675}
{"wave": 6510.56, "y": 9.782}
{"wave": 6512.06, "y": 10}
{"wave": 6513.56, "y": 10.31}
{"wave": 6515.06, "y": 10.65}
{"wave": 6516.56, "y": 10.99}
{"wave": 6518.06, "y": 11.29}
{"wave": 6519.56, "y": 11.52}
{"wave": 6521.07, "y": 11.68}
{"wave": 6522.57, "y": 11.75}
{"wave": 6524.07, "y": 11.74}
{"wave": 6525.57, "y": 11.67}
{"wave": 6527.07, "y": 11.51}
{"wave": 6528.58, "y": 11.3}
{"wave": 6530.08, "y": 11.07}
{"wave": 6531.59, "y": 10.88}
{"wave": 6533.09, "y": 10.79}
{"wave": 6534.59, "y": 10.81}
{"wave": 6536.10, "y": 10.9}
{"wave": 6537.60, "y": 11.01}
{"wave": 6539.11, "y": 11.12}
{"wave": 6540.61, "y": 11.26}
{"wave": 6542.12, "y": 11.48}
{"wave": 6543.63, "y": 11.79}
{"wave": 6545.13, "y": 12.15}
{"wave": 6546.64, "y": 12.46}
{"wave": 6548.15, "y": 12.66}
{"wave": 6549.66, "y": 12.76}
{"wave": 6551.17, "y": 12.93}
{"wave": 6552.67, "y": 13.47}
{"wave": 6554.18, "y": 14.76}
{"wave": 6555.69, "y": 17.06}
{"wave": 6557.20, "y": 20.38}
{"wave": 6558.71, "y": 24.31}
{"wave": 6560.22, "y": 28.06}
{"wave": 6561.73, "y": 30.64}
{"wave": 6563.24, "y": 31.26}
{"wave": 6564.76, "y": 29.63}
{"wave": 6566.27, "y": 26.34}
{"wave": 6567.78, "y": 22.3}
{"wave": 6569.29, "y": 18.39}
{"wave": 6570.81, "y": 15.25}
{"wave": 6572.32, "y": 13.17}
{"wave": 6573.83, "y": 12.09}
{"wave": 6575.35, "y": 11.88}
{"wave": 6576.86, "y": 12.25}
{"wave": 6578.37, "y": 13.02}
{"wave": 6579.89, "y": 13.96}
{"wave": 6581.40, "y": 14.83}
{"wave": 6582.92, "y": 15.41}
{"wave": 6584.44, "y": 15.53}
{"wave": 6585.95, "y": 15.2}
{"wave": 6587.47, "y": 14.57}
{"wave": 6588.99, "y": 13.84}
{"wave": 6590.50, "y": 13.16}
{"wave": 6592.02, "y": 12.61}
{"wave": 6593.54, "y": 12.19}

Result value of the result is 1.29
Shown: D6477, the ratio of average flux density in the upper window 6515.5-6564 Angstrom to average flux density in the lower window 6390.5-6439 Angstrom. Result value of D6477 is 1.26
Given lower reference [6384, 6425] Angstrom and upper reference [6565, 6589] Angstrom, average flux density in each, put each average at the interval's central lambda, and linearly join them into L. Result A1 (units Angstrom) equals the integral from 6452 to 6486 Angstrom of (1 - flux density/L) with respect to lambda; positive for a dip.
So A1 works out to 4.91 Angstrom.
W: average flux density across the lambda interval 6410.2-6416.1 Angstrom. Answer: 11.5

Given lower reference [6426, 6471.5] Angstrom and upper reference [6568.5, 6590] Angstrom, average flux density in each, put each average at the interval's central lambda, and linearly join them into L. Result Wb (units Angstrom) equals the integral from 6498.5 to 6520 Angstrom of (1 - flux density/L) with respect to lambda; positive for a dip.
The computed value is 4.1 Angstrom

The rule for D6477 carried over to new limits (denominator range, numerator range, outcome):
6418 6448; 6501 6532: 0.92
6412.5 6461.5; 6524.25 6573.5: 1.37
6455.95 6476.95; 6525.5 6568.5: 1.47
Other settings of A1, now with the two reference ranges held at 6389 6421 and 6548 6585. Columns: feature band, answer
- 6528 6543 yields 5.2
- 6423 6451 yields 2.0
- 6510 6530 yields 6.3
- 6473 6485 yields 2.8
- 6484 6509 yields 6.8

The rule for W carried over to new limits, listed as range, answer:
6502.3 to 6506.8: 10.1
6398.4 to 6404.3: 11.2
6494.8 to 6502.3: 10.9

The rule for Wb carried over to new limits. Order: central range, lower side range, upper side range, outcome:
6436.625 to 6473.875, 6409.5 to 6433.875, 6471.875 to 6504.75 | -1.4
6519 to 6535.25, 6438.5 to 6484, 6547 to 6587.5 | 4.3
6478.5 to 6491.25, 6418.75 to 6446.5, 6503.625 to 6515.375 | -1.4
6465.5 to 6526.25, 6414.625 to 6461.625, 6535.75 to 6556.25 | 5.7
